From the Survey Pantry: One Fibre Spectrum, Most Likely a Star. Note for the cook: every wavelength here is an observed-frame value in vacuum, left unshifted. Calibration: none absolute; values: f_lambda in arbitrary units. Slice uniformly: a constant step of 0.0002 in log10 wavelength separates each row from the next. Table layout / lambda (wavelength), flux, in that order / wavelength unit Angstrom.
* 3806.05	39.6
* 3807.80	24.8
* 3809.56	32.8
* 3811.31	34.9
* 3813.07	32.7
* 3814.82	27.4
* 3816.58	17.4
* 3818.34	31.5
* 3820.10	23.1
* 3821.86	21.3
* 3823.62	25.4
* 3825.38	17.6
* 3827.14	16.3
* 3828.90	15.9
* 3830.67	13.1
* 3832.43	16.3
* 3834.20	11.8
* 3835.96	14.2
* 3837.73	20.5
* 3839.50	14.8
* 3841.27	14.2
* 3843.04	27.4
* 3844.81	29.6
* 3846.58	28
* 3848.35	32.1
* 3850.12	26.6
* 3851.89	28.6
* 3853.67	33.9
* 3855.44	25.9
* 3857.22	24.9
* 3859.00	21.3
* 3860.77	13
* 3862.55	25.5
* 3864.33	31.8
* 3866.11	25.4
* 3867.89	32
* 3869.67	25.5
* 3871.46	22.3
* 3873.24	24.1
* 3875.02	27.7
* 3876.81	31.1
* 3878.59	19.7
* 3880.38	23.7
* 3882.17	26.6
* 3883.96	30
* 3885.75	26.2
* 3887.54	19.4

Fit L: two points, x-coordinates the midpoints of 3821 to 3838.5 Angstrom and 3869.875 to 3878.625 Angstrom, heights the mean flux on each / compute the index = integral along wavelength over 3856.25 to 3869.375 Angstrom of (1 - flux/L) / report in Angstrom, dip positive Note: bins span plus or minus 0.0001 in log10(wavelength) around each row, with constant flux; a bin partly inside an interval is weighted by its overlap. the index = -0.79 Angstrom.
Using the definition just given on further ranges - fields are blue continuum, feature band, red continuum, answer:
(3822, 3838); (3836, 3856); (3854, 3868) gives -3.67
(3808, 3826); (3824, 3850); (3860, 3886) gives 6.37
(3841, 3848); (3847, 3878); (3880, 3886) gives 0.06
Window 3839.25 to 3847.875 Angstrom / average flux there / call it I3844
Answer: 23.8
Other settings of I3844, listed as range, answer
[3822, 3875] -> 22.8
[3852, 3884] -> 25.8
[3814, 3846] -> 19.9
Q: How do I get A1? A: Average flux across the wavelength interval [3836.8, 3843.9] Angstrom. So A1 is 19.1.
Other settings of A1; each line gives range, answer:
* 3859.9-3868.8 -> 25.6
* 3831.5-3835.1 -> 14.1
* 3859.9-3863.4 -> 19.2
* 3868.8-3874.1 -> 23.9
